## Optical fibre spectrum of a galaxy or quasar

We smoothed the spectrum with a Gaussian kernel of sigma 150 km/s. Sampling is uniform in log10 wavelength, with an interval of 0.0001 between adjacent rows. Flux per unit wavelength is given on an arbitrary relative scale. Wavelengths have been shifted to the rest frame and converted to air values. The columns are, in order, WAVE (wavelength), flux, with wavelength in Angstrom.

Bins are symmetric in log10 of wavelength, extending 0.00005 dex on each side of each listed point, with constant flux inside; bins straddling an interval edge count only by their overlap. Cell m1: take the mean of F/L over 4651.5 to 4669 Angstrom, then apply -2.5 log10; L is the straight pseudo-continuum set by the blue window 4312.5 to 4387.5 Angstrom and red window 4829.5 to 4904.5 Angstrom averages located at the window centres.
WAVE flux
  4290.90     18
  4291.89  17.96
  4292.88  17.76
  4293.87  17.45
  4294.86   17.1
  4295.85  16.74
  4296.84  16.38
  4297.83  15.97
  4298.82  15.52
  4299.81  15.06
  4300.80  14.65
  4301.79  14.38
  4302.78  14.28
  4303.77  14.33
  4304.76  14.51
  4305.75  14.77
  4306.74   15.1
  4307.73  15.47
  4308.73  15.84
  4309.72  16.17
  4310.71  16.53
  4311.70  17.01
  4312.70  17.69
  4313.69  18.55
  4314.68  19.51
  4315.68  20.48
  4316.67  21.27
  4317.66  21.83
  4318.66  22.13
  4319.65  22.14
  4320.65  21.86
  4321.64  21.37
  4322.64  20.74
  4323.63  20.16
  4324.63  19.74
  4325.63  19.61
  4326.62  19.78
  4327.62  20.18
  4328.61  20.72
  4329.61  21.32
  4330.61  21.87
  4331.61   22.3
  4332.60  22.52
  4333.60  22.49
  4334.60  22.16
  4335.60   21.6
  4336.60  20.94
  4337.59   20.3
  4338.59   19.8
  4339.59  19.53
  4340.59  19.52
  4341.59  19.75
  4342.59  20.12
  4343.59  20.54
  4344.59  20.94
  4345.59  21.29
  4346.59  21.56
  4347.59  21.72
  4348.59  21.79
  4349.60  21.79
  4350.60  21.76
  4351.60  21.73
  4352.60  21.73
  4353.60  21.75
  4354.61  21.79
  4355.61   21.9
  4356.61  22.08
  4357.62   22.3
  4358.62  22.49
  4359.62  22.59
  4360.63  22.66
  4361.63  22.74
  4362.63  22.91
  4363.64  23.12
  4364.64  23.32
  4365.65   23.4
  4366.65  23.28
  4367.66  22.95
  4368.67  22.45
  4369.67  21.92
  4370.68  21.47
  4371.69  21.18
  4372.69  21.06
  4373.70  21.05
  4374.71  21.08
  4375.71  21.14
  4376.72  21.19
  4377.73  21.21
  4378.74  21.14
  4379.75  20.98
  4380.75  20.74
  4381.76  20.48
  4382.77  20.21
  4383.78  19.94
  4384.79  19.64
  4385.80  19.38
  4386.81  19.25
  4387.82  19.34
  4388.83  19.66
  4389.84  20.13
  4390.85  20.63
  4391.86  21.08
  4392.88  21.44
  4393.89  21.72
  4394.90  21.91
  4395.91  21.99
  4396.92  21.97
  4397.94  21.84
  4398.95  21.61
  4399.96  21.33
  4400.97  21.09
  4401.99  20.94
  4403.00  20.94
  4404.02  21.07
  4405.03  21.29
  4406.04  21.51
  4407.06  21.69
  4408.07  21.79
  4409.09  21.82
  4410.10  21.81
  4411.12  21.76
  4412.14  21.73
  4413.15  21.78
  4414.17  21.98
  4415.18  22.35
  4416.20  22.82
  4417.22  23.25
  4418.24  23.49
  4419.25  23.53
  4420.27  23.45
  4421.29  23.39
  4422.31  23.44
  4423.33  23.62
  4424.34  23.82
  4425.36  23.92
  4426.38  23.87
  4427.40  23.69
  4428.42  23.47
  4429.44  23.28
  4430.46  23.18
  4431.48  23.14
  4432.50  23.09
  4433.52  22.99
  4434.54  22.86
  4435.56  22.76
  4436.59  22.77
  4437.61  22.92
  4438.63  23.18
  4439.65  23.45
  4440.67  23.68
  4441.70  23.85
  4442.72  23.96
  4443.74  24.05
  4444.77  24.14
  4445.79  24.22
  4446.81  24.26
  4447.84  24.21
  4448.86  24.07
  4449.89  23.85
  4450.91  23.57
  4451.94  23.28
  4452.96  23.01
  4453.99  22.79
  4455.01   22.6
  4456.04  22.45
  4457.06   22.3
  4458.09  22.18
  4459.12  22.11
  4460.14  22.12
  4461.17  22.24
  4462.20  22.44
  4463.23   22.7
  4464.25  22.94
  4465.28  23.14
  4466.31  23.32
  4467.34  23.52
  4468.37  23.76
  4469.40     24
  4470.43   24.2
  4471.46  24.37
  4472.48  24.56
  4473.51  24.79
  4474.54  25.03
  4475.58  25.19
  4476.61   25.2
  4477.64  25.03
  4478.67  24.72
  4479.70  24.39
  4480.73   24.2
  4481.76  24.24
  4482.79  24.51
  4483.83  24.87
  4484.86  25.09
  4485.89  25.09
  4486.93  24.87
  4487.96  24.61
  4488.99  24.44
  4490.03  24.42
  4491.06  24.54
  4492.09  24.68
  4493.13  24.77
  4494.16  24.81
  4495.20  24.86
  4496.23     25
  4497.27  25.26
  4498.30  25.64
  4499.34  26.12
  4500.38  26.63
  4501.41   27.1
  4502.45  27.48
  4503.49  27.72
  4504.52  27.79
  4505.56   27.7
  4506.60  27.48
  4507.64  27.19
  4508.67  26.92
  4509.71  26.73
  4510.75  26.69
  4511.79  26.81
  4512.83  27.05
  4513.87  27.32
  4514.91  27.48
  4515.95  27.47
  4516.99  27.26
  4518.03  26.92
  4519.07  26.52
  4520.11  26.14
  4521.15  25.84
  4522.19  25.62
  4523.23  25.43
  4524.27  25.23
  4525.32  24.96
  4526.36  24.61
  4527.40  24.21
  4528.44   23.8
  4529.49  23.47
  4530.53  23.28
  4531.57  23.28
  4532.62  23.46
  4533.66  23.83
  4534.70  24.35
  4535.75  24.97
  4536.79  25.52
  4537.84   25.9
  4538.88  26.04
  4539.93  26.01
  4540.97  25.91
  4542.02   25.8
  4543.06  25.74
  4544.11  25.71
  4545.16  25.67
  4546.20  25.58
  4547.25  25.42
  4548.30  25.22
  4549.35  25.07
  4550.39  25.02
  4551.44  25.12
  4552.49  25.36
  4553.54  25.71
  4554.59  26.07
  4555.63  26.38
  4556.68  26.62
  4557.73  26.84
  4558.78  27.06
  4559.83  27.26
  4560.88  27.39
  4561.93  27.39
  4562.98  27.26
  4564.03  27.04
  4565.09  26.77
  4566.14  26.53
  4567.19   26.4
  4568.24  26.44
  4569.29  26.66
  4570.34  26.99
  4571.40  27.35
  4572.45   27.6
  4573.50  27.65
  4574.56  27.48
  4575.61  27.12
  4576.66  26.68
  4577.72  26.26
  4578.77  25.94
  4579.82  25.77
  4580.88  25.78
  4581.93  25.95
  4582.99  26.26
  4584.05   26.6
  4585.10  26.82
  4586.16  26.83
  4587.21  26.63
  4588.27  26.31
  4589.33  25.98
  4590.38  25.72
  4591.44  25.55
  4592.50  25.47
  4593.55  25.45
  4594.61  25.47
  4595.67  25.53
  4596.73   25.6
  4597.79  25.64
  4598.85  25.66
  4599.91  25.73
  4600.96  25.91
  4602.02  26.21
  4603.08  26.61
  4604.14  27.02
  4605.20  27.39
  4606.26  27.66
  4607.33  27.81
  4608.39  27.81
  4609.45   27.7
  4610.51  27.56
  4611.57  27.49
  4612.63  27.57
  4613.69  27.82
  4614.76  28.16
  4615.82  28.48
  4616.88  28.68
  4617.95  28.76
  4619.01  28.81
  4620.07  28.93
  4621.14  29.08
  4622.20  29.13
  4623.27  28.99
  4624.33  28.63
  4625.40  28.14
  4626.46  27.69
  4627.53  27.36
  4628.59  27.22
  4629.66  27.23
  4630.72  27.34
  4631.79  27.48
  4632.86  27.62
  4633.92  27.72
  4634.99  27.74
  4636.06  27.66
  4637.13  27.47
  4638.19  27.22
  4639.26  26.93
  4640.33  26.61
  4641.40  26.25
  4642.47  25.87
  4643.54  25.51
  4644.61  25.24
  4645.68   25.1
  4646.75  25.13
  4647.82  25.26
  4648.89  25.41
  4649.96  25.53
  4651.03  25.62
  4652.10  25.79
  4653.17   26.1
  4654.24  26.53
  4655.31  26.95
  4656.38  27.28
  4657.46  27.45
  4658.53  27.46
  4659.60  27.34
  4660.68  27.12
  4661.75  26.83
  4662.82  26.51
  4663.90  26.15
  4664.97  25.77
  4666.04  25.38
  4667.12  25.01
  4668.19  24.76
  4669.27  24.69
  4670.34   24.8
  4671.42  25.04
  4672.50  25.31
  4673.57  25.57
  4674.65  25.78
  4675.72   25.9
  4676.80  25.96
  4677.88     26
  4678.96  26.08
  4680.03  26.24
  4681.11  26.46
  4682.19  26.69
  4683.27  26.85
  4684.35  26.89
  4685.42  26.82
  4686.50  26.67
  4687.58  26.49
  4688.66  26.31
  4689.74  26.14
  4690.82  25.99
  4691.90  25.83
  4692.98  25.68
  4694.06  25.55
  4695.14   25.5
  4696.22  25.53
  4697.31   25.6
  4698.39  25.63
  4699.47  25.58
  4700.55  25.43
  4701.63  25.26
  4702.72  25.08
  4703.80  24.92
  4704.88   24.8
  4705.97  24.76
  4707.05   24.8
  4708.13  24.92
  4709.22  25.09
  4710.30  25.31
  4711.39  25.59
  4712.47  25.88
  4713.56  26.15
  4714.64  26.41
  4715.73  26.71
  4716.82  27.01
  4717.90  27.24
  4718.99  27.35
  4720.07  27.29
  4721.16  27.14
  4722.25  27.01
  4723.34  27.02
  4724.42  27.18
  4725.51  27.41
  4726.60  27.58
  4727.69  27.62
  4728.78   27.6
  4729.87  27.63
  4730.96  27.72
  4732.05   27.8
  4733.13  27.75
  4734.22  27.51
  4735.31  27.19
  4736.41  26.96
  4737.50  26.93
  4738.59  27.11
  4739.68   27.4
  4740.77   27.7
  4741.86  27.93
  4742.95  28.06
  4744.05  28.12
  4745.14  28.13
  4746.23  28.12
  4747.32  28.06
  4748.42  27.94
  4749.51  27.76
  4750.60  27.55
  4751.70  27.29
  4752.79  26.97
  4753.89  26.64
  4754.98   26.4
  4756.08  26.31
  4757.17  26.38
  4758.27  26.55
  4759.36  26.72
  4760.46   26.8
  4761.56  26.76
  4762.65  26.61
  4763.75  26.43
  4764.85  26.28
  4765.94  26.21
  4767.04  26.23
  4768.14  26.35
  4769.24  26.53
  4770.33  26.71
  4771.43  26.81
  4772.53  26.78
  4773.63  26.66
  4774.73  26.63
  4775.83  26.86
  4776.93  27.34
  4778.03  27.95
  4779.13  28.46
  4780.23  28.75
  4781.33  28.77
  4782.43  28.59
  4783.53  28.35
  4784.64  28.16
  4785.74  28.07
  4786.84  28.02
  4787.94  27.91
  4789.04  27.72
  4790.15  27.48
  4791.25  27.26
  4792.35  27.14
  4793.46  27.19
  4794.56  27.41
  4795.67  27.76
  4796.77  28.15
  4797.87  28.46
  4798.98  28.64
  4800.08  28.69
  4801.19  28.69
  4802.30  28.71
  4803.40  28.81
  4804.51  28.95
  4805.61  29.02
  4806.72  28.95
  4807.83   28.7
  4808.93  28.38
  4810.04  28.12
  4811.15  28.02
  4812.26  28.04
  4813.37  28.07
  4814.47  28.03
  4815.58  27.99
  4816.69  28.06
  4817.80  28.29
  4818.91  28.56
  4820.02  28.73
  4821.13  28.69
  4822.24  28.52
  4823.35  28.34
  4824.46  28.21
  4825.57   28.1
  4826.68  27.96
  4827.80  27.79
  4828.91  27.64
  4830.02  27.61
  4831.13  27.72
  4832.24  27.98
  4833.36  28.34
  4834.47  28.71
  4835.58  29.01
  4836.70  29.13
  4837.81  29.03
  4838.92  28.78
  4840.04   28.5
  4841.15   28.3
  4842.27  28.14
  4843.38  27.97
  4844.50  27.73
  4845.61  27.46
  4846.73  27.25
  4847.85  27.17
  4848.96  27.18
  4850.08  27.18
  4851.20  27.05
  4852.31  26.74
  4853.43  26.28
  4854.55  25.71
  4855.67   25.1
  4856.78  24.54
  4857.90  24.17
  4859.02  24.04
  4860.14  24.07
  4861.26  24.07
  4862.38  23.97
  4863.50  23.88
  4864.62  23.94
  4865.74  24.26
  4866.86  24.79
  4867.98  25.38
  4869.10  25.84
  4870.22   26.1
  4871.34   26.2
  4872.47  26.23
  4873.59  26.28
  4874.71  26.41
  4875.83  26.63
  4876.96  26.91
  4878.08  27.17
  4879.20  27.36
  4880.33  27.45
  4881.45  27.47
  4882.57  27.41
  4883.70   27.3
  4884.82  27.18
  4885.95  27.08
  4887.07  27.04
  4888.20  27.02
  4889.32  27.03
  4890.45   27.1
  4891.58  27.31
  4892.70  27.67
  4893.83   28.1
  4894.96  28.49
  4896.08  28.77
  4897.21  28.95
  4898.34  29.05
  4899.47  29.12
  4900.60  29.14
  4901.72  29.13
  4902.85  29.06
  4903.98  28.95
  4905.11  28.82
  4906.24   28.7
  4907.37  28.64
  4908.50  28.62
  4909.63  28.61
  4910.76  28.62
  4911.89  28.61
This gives -0.07 mag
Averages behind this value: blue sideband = 21.2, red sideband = 27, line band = 26.4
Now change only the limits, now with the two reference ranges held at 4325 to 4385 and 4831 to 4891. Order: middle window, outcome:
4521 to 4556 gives -0.079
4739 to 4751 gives -0.099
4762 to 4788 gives -0.062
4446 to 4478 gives -0.046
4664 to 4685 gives -0.044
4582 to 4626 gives -0.131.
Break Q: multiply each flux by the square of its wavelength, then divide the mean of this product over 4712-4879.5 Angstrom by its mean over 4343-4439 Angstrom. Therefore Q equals 1.48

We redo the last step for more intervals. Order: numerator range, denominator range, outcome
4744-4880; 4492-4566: 1.19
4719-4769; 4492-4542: 1.16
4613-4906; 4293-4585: 1.34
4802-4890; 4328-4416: 1.56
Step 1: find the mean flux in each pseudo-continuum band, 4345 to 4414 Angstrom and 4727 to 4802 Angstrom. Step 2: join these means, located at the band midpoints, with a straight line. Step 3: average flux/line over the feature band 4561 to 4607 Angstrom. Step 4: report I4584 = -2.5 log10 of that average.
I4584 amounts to -0.077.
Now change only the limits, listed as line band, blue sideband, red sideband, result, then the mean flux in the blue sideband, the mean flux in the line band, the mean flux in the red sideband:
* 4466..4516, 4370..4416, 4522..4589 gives -0.07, 21.1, 25.5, 25.9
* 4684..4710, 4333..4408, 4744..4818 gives 0.03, 21.3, 25.6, 27.6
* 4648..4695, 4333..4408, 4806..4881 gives -0.05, 21.3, 26.1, 27.1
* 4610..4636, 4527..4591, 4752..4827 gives -0.06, 26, 28.1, 27.7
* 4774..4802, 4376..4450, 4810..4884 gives -0.06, 22.2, 27.9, 27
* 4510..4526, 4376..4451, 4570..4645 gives -0.07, 22.2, 26.4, 27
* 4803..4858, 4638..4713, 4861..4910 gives -0.04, 25.9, 27.9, 27.2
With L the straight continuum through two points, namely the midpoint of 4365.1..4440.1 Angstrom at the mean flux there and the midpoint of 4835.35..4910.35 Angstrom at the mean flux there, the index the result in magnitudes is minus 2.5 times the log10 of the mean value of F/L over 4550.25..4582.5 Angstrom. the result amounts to -0.12 mag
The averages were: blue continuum 21.9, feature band 26.6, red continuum 27.1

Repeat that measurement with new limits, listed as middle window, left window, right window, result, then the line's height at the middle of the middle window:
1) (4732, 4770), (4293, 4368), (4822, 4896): -0.07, 25.5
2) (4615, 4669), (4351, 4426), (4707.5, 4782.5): -0.06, 25.5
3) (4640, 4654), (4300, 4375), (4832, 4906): -0.06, 24.3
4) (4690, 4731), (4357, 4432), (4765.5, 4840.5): 0.02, 26.6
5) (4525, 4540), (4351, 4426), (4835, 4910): -0.05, 23.4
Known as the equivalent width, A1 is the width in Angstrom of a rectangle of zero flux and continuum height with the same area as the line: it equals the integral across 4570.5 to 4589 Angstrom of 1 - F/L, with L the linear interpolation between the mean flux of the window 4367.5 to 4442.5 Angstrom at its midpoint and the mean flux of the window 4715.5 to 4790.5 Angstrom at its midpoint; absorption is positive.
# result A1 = -1.50 Angstrom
